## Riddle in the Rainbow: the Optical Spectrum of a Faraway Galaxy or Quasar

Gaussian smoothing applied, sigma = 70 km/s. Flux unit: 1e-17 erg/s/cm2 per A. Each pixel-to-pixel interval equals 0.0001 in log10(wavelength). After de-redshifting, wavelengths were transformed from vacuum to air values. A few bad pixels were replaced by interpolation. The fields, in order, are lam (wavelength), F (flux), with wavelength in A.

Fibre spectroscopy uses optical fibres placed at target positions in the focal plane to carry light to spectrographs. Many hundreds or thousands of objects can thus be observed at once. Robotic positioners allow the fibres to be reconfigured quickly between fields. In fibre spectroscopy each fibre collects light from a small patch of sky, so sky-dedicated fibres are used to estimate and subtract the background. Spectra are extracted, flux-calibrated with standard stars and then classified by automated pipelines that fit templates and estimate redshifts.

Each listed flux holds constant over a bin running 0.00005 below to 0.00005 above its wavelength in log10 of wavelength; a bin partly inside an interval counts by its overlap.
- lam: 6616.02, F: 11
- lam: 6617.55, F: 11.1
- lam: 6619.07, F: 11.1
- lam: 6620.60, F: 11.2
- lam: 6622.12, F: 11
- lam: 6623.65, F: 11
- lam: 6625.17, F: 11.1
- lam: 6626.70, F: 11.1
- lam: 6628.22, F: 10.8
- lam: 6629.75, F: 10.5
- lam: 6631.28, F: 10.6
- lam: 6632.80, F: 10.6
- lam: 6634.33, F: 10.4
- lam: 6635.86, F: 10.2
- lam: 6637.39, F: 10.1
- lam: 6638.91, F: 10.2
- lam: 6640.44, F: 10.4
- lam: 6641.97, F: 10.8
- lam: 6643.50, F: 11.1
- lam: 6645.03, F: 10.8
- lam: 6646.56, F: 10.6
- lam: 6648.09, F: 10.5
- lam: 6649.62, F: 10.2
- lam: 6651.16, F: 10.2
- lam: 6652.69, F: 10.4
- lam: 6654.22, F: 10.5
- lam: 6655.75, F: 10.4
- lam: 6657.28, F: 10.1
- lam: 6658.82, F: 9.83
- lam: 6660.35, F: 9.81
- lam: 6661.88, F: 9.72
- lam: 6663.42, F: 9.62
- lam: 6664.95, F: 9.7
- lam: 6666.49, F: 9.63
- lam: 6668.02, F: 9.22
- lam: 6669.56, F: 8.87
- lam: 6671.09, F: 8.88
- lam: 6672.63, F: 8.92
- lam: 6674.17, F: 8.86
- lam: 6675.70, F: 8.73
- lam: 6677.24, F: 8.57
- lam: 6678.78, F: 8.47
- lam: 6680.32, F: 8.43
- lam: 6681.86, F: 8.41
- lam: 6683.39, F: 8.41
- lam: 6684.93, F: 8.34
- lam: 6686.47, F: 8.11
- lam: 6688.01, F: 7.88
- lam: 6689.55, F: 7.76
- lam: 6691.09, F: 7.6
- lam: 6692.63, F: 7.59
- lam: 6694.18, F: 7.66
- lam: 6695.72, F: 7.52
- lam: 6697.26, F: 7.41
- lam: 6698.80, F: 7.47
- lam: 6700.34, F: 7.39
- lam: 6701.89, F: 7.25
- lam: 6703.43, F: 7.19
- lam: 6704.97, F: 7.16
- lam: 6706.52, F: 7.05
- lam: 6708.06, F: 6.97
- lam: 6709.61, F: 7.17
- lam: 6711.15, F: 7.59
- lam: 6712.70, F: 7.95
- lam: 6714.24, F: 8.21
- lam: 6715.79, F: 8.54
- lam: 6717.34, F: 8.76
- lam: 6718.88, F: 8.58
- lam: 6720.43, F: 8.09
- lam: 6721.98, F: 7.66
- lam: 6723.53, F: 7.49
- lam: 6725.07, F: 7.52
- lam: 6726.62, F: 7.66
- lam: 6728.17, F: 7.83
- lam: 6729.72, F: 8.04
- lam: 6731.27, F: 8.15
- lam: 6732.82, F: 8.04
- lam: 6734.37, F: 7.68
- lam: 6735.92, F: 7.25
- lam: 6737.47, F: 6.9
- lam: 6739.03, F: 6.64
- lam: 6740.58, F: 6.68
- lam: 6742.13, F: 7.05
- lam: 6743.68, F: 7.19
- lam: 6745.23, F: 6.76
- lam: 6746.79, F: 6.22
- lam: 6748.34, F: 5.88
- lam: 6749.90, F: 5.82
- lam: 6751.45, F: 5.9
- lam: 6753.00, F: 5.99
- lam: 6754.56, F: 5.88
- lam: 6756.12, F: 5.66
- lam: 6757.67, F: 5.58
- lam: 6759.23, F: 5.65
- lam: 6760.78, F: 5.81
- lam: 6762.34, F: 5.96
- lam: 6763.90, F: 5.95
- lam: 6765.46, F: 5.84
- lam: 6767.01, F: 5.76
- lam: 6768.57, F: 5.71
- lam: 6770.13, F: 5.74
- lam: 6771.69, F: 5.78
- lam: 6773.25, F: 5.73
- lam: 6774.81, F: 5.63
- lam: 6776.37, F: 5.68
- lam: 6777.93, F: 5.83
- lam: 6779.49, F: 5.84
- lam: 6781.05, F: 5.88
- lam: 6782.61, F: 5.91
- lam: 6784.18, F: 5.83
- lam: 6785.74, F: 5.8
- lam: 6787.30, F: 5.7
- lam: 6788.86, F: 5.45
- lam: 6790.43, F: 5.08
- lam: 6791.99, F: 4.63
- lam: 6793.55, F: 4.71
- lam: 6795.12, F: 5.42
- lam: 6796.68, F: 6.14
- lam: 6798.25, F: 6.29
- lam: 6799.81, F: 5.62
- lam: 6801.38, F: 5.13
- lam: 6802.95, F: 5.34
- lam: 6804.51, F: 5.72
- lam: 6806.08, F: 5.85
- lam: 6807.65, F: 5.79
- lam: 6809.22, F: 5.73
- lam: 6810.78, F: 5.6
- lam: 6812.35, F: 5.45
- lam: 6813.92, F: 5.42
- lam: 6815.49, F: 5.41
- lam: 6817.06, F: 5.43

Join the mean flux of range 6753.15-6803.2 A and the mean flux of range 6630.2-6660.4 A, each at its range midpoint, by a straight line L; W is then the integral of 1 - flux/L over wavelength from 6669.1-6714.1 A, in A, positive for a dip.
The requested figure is 4.3 A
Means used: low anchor 10.4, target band 7.91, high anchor 5.66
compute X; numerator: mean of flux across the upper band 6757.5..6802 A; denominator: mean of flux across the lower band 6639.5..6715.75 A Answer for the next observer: 0.64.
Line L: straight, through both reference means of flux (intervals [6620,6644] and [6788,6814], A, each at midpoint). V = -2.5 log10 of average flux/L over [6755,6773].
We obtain 0.15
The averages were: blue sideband 10.7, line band 5.77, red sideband 5.5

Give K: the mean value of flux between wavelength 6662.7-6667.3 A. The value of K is 9.66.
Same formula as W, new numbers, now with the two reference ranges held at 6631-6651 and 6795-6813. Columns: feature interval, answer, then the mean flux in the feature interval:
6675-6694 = 2.1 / 8.17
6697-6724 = 2.4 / 7.67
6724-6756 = 2.8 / 6.93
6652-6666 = -0.1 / 10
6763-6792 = 3.4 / 5.7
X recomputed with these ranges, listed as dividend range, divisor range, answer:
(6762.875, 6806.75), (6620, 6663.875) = 0.54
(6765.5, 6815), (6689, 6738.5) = 0.73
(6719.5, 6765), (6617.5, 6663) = 0.64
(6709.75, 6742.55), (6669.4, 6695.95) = 0.93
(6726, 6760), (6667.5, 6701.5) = 0.82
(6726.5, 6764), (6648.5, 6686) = 0.71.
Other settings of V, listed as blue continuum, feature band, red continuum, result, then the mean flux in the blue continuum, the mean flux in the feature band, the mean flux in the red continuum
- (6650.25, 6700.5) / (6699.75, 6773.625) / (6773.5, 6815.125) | 0.04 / 8.82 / 6.9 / 5.59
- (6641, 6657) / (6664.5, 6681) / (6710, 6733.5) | 0.09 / 10.5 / 8.92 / 7.99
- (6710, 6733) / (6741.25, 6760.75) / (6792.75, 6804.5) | 0.15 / 7.99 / 6.12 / 5.53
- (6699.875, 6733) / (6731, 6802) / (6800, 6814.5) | 0.09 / 7.74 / 6.02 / 5.56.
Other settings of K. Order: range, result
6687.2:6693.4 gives 7.71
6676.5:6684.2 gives 8.46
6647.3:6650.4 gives 10.3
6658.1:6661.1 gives 9.83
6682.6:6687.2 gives 8.3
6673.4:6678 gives 8.73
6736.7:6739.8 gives 6.75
